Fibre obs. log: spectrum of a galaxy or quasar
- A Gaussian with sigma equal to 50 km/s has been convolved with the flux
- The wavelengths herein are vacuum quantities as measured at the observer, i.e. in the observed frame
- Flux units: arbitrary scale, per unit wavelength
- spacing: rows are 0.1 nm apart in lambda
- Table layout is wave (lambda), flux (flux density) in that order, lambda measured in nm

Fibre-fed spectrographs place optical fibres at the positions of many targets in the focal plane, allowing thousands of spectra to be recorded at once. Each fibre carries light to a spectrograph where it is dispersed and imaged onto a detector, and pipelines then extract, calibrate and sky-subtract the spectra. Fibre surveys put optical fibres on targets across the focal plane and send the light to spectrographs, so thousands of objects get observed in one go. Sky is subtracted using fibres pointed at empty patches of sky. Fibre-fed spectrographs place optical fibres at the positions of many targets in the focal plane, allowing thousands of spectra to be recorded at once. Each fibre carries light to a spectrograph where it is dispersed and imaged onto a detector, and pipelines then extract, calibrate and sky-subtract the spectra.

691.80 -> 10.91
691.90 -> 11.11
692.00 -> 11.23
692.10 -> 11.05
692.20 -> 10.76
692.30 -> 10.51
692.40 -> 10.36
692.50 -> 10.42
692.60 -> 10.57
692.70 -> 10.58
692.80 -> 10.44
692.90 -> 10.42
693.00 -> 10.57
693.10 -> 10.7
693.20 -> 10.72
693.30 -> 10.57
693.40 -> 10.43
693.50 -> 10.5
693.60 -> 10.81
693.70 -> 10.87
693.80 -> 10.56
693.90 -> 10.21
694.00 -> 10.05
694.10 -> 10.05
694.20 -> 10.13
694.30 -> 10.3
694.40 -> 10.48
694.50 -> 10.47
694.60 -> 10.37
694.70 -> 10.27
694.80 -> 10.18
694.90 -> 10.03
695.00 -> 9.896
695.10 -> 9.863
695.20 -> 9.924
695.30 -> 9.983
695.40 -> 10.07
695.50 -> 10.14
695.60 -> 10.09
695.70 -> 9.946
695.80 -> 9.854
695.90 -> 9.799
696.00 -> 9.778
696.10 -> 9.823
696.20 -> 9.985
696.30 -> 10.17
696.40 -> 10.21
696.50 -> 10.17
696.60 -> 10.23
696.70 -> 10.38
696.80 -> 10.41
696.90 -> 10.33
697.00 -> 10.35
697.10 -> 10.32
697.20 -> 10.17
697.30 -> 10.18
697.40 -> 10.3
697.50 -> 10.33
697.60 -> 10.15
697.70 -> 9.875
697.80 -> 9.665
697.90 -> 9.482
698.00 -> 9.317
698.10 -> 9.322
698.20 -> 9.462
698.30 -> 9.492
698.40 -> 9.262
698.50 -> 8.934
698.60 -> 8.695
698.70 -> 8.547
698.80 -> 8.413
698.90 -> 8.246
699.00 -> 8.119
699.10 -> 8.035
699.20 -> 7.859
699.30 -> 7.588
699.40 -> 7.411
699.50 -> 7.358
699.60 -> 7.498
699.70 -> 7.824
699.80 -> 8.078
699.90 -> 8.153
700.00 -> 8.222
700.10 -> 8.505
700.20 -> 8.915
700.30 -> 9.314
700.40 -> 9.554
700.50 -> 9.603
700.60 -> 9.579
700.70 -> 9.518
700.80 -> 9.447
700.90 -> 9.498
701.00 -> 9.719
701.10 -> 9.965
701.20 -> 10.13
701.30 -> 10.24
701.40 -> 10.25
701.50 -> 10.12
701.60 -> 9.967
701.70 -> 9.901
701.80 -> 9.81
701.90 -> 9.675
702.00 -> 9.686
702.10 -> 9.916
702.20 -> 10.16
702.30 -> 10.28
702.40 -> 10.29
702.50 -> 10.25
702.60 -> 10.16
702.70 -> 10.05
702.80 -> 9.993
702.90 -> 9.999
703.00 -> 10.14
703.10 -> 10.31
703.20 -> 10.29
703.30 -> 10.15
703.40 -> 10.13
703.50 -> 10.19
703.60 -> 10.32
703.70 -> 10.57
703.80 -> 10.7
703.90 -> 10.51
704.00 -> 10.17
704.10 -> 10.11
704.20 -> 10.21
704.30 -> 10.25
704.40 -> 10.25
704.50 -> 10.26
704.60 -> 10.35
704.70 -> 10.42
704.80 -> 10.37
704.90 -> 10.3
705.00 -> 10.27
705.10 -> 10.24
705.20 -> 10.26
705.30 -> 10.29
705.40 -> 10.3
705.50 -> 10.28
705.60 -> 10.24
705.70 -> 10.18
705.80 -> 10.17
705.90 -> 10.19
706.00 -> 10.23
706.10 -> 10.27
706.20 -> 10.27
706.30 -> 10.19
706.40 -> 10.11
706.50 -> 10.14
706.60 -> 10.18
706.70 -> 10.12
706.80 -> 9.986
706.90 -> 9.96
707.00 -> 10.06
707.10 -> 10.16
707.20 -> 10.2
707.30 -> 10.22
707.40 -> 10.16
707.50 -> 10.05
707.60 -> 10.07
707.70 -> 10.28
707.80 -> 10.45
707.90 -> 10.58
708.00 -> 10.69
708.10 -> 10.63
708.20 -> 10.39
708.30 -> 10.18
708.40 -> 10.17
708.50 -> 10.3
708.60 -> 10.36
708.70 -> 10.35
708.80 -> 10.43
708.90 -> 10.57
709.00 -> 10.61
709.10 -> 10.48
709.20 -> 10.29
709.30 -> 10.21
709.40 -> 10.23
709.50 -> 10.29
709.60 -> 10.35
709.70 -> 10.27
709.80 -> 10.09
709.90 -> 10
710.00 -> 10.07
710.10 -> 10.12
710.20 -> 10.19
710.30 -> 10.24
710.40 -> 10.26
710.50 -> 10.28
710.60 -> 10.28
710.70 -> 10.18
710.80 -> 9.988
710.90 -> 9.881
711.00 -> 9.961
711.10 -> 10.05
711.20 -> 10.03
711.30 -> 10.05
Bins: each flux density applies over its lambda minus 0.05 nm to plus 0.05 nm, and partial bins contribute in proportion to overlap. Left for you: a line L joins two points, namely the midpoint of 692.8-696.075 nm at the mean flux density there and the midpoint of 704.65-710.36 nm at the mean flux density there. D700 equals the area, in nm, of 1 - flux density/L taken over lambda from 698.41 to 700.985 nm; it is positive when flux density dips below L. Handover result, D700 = 0.43 nm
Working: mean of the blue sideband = 10.3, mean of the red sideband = 10.3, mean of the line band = 8.54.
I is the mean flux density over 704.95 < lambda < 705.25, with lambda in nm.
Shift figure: 10.3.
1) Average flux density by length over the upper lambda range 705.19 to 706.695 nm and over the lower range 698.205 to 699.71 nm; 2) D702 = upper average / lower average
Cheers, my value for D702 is 1.2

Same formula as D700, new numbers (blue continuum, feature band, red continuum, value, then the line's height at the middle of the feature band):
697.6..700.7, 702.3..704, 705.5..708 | -0.135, 9.5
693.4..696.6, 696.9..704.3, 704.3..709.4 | 0.498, 10.2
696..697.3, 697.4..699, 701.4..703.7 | 0.141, 10.2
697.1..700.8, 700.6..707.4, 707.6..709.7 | -0.318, 9.69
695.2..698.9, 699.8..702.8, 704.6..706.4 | 0.111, 10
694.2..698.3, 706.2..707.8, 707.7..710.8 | 0.020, 10.3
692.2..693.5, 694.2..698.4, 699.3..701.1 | -0.153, 9.68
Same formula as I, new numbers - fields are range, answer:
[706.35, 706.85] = 10.1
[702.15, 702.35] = 10.2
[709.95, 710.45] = 10.2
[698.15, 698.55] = 9.29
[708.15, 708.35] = 10.3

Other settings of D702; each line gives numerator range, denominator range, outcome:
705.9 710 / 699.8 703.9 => 1.04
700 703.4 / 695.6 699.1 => 1.02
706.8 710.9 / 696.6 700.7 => 1.13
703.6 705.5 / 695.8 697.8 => 1.02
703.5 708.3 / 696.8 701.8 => 1.11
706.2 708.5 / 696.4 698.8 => 1.05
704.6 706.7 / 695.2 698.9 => 1.05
